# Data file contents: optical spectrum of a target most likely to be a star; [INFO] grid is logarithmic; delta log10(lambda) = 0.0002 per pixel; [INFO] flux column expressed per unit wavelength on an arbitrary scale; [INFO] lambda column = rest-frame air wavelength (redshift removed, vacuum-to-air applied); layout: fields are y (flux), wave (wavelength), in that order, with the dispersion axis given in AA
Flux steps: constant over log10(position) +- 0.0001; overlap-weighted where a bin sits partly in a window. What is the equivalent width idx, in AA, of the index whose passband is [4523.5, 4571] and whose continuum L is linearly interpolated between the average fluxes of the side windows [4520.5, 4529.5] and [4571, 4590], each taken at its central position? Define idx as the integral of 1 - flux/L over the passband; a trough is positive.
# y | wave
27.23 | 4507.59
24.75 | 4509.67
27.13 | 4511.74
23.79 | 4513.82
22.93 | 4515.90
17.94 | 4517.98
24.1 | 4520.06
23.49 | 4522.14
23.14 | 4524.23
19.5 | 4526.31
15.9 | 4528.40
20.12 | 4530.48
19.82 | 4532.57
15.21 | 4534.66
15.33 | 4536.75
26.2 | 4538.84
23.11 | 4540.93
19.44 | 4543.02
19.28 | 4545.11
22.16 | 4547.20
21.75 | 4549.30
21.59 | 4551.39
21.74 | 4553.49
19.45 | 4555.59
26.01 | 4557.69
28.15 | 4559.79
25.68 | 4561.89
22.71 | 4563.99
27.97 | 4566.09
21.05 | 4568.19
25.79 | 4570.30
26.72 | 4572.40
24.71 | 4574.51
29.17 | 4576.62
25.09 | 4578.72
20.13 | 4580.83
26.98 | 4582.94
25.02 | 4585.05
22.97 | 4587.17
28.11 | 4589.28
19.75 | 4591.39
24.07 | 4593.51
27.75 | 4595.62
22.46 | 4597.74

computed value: 1.9 AA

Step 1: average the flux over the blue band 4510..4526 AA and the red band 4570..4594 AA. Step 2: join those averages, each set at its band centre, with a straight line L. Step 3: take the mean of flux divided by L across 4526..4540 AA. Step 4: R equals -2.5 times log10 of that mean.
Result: 0.24 mag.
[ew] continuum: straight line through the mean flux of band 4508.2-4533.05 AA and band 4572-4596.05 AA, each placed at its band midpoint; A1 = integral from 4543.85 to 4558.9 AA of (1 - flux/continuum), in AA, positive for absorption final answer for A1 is 1.1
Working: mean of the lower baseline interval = 22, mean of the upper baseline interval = 24.9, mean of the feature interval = 21.7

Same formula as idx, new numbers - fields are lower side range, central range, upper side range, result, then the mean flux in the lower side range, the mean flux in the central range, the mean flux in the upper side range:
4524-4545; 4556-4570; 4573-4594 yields -1.5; 19.6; 25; 24.7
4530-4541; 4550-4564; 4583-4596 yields -1.3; 19.7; 23.6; 24.6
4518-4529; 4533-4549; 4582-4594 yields 1.4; 21.1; 20.2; 24.5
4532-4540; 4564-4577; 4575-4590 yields -1.0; 19.2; 25.5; 25.3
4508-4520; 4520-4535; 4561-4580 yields 2.4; 23.6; 20.1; 25.4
